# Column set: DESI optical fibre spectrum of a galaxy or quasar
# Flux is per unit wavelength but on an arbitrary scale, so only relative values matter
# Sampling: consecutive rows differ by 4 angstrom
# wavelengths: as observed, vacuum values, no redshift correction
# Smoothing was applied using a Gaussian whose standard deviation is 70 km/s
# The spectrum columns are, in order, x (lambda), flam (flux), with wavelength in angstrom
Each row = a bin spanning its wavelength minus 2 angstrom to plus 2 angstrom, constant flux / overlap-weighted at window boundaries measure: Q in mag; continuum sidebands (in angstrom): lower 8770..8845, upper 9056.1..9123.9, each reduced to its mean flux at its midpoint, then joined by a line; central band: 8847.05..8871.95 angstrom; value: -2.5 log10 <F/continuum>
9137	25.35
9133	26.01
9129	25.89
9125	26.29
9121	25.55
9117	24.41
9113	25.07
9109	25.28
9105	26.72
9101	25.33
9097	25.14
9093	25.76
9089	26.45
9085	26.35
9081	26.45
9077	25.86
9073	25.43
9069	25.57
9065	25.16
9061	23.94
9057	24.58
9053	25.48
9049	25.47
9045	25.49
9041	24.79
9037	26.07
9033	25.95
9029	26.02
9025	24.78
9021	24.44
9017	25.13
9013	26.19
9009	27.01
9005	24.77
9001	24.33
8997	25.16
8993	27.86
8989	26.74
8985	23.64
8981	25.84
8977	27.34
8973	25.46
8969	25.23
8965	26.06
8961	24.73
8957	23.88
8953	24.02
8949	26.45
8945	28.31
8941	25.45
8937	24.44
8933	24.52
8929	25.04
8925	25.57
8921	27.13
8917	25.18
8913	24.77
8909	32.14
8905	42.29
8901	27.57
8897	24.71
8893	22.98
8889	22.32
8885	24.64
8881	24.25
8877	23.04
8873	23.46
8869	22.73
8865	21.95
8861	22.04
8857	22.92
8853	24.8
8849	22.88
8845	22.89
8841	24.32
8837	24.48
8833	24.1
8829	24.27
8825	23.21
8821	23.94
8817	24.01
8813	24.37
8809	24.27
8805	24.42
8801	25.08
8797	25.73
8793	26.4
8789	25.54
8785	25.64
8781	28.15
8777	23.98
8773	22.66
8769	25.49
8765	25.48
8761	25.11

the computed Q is 0.09 mag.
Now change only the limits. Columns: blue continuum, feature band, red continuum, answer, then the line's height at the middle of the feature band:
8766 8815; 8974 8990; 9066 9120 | -0.01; 25.5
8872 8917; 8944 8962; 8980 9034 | 0.03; 26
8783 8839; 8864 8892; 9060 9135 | 0.08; 24.9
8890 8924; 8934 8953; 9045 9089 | 0.07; 27.5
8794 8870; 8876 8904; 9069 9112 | -0.03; 24.3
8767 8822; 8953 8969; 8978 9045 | 0.03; 25.4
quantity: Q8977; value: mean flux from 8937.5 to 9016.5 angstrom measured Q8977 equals 25.7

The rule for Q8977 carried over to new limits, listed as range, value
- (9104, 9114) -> 25.6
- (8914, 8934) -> 25.5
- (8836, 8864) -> 23.4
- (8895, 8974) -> 26.7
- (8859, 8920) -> 25.6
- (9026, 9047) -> 25.6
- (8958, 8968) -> 25.2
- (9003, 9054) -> 25.5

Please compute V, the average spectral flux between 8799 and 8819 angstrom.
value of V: 24.4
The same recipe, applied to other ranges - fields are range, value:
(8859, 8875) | 22.5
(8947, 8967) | 25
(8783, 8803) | 25.7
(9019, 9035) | 25.3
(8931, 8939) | 24.5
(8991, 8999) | 26.5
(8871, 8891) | 23.5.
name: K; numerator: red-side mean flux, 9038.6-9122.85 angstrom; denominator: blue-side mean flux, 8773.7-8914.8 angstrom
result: 1.02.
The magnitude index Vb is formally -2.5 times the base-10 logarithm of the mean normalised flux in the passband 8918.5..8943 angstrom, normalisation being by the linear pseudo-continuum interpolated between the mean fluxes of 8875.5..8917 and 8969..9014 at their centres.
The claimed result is 0.047 mag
